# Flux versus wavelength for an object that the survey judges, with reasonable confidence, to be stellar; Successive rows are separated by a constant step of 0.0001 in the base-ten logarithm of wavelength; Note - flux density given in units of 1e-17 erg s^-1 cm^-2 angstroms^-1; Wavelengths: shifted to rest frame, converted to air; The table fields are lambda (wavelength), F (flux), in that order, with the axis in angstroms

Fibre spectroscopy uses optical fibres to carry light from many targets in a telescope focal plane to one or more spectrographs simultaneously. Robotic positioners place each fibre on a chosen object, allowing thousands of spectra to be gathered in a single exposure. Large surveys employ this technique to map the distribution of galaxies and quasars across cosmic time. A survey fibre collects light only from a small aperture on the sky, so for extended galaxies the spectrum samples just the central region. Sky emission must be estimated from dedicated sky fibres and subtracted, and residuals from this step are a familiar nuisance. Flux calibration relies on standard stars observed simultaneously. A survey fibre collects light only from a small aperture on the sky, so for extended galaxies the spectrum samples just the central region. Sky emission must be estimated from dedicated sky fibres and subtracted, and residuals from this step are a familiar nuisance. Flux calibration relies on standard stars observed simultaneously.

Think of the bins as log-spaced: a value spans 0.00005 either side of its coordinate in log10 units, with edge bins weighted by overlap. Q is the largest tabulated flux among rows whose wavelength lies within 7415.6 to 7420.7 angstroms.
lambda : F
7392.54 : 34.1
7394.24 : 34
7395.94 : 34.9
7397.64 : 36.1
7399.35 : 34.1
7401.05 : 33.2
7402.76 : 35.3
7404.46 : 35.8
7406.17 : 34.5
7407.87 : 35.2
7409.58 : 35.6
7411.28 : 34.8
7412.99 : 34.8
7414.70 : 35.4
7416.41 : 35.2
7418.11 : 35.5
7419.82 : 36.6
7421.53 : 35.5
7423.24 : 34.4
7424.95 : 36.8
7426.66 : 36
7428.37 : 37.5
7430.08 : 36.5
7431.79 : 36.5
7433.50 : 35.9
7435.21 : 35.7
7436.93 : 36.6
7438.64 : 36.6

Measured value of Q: 36.6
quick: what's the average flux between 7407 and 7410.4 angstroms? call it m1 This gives 35.4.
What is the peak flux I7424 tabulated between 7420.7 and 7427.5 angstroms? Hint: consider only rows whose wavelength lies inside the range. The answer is 36.8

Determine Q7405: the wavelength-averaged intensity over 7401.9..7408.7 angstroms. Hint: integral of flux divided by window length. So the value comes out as 35.2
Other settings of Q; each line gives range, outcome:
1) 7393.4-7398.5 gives 36.1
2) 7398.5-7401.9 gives 34.1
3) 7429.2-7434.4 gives 36.5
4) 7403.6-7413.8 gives 35.8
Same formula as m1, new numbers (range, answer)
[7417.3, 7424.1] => 35.5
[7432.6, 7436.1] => 35.8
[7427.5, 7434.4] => 36.6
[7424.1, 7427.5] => 36.4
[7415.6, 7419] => 35.4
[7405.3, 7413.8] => 35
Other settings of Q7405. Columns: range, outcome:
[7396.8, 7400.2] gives 35.1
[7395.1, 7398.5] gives 35.5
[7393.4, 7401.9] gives 34.5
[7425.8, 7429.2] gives 36.7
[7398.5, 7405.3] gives 34.6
